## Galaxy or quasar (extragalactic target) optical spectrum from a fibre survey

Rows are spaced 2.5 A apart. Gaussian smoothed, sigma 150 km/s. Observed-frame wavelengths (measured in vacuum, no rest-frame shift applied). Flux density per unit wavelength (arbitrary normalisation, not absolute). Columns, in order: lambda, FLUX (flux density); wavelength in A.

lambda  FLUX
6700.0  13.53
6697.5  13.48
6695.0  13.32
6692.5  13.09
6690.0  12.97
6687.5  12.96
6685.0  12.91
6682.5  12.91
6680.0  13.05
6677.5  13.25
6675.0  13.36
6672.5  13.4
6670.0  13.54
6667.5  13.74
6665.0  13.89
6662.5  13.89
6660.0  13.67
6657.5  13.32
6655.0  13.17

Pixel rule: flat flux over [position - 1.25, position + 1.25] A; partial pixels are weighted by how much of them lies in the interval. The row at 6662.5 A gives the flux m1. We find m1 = 13.89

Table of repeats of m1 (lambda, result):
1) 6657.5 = 13.32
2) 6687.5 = 12.96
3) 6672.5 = 13.4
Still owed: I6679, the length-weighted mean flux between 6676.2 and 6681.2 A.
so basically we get 13.2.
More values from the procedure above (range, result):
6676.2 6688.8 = 13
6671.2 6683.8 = 13.2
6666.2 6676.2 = 13.5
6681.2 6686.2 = 12.9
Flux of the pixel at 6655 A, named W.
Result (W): 13.17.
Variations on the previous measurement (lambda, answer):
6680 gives 13.05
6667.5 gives 13.74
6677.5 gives 13.25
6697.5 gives 13.48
